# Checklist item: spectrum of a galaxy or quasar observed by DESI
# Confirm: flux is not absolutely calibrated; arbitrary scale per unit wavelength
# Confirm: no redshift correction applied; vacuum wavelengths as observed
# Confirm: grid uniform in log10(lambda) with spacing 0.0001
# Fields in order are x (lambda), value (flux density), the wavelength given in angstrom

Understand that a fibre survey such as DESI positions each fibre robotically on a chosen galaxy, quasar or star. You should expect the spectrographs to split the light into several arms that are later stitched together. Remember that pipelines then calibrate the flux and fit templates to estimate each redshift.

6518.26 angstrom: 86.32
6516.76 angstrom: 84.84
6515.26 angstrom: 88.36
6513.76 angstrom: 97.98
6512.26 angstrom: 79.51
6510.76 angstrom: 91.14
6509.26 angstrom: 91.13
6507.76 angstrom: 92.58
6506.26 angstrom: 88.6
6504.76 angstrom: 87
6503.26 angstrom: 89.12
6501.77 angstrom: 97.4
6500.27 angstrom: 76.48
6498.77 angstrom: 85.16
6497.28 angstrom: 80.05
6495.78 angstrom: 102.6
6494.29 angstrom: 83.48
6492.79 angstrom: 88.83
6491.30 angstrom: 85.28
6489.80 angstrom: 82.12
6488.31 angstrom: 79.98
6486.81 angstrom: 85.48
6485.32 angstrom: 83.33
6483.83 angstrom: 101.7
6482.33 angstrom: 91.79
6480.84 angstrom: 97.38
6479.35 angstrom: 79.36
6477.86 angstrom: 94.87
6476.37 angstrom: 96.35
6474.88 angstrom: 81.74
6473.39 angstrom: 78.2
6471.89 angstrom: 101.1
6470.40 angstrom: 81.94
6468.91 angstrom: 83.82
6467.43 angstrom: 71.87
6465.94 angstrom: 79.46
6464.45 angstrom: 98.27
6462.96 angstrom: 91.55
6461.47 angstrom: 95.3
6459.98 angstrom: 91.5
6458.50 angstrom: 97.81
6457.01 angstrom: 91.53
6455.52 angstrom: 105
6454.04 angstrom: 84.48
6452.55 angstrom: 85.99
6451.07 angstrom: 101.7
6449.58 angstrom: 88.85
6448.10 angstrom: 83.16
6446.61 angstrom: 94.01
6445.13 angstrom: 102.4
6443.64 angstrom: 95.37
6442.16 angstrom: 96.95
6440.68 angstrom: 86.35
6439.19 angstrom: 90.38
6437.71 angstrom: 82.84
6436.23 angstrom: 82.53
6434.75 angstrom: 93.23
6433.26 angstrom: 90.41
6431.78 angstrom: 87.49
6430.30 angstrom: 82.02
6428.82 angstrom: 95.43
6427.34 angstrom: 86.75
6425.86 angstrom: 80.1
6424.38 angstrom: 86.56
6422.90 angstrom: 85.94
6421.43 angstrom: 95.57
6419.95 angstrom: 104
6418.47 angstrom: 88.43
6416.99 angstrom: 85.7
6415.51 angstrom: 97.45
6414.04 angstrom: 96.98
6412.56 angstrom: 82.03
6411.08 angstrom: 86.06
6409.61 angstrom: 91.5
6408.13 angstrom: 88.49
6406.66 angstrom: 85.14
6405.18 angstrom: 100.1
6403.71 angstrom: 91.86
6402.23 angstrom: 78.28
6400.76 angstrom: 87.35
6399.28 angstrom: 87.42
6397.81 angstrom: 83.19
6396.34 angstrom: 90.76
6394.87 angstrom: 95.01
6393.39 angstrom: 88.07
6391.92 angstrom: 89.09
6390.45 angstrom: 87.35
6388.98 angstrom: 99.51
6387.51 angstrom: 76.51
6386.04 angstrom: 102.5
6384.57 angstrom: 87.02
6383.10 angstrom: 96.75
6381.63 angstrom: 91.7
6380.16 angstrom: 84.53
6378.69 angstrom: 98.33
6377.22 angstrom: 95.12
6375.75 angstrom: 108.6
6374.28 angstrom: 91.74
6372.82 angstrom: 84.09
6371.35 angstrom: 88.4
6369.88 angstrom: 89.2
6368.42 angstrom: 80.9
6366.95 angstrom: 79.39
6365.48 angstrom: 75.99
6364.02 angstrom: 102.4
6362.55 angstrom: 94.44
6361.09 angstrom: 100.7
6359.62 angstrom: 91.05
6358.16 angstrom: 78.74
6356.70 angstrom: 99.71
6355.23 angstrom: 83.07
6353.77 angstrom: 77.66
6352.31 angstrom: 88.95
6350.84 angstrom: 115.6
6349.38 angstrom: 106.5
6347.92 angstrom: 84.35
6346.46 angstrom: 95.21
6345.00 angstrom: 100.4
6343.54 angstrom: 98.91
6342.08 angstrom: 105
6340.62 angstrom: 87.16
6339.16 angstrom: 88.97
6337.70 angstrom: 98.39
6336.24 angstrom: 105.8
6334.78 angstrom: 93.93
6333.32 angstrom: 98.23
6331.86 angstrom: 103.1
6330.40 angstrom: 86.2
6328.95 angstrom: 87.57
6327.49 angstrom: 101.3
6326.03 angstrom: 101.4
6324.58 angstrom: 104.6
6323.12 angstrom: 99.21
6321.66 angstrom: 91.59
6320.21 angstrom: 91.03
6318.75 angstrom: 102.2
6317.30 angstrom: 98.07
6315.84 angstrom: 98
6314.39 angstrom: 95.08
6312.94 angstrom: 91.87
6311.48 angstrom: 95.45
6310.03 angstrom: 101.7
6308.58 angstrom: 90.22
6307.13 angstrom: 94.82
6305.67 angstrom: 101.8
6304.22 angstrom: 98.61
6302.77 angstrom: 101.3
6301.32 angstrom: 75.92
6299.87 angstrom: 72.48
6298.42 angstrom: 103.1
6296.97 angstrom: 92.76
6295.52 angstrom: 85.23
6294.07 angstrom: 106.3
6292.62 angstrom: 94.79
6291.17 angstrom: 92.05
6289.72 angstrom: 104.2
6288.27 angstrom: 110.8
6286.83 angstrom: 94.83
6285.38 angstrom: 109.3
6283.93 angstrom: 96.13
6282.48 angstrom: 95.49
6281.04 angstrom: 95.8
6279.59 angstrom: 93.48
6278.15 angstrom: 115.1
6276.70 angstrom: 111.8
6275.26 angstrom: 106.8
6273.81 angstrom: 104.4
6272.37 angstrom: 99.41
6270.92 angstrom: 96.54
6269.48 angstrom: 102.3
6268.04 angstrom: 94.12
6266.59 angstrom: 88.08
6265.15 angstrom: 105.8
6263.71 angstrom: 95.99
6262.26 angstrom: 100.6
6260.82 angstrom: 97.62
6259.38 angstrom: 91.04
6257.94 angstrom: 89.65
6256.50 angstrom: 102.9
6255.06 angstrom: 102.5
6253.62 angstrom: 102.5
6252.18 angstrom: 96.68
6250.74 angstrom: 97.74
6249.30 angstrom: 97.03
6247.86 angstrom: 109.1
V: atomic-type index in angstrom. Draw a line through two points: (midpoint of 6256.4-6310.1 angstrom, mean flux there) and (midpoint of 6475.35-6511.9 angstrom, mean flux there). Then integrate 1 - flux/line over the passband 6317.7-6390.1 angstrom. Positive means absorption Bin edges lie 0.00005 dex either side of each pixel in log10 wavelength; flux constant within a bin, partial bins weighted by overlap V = 0.7 angstrom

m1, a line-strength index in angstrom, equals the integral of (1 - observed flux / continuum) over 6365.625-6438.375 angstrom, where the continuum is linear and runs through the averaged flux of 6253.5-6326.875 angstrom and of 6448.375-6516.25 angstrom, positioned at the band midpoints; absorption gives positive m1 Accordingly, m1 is 2.5 angstrom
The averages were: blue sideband 97.7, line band 89.4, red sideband 89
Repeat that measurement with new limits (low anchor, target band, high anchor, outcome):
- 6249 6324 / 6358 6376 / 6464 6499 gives 0.73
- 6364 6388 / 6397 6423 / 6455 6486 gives 0.05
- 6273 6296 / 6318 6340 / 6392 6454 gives 0.15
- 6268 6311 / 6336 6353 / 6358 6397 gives -0.76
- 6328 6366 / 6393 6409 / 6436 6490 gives 0.60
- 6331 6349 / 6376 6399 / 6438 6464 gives 0.92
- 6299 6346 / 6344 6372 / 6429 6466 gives 0.95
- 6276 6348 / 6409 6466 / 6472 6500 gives -0.41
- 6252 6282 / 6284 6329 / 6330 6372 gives 0.04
